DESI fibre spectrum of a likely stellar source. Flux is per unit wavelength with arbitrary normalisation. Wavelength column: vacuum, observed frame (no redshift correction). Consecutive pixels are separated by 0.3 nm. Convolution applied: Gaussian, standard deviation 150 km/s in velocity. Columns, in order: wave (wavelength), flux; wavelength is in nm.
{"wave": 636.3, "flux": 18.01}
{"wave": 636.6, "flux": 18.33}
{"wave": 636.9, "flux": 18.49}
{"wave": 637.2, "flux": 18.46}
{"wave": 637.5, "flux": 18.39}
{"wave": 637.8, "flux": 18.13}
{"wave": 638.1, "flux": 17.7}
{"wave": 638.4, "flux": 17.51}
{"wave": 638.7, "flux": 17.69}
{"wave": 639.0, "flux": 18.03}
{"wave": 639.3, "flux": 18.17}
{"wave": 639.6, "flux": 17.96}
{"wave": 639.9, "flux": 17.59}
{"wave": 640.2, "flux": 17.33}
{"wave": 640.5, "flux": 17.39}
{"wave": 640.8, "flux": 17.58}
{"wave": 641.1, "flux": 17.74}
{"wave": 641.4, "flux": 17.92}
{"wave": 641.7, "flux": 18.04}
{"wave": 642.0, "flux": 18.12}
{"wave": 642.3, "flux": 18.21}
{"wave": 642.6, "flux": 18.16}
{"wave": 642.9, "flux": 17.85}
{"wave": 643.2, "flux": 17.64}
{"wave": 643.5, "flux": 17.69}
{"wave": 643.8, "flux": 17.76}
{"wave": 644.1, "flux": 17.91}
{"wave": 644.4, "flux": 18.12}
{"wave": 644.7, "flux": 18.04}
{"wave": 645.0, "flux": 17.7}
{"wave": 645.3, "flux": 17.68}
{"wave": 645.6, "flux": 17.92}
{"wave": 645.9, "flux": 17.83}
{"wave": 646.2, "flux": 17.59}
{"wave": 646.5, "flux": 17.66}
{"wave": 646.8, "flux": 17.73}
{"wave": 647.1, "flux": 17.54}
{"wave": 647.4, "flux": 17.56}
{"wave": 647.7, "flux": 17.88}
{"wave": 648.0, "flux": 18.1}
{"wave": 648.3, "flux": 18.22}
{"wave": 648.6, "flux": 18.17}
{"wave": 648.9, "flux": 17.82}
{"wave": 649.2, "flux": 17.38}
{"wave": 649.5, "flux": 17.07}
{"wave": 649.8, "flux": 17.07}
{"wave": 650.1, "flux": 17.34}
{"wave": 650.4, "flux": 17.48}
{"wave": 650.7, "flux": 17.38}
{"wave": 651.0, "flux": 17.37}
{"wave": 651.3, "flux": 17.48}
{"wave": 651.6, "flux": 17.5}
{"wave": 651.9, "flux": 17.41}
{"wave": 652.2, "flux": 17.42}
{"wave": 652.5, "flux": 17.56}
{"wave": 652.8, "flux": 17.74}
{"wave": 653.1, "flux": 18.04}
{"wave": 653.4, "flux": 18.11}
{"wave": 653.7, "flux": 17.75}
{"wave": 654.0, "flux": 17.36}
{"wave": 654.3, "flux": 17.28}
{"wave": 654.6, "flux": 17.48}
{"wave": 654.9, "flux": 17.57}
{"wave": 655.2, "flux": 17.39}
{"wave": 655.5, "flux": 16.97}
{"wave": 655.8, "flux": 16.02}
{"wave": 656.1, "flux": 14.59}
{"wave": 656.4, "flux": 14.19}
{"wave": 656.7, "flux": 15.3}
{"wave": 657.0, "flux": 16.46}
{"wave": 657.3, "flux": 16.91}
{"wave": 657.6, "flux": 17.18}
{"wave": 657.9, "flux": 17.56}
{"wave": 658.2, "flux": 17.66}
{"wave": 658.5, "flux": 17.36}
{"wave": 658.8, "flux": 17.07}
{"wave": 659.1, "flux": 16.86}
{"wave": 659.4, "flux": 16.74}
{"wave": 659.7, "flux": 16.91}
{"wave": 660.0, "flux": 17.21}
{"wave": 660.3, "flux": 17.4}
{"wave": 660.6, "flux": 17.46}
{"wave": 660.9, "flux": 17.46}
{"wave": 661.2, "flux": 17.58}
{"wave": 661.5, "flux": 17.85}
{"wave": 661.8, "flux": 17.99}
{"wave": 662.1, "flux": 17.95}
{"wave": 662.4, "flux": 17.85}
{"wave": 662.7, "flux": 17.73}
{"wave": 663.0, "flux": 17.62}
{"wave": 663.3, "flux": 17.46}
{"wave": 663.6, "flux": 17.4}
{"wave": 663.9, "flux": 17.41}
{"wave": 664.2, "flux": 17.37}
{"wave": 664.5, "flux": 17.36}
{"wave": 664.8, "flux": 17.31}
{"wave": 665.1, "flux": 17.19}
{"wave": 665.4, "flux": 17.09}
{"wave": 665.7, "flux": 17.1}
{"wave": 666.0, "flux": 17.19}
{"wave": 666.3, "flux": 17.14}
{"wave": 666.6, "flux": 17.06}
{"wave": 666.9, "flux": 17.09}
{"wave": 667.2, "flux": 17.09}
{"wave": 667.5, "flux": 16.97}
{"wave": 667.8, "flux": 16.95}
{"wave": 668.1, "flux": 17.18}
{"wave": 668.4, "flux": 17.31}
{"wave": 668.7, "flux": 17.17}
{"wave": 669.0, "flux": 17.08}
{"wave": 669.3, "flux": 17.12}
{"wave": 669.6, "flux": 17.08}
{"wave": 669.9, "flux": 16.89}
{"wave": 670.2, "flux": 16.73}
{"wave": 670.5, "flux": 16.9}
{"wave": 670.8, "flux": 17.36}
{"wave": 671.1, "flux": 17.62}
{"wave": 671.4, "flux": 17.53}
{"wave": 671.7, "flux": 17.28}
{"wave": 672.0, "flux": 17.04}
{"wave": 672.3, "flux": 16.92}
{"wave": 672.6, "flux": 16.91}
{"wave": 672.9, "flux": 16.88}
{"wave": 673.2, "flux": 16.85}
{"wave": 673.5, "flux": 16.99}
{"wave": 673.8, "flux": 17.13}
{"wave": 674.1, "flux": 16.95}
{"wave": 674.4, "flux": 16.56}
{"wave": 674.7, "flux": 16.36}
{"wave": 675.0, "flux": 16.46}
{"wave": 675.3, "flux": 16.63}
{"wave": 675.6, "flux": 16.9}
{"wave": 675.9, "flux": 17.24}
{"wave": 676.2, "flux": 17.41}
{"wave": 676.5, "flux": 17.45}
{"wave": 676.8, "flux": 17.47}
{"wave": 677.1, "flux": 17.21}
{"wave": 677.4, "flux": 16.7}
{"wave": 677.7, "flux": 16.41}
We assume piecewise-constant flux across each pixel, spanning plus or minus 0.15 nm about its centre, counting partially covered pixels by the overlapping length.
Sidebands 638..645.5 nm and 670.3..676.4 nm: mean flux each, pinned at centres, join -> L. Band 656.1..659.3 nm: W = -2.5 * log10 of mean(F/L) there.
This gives 0.054 mag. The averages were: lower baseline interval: 17.8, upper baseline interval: 17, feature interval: 16.6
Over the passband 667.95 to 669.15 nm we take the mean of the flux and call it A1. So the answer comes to 17.2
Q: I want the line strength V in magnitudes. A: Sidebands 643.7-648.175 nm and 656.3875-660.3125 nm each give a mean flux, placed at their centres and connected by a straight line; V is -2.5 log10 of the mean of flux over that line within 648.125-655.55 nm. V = -0.012 mag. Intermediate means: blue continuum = 17.8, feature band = 17.5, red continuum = 16.8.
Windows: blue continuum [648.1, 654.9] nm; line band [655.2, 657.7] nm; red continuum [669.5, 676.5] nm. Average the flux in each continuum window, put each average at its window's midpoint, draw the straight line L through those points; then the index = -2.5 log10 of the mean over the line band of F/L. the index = 0.09 mag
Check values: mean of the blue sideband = 17.6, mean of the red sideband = 17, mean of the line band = 16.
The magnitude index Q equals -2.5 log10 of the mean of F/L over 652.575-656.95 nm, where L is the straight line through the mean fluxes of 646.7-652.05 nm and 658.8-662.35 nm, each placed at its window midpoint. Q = 0.04 mag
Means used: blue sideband 17.6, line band 16.8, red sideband 17.4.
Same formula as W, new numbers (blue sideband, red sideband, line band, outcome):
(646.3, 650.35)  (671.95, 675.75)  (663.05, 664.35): -0.018 mag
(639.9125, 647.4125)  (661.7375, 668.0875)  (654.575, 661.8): 0.037 mag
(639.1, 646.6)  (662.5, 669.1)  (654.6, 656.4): 0.071 mag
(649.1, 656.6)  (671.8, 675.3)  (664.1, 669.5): -0.014 mag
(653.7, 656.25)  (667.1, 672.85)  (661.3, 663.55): -0.048 mag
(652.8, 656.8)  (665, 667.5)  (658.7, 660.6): -0.008 mag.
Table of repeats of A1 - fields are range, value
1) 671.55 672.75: 17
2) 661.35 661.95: 17.9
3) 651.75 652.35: 17.4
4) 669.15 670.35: 17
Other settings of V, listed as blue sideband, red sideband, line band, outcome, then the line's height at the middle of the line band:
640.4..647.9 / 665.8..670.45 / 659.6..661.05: 0.00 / 17.3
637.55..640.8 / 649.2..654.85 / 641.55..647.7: -0.01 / 17.6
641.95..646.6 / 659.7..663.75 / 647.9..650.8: 0.01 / 17.8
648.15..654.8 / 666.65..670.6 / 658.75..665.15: -0.01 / 17.2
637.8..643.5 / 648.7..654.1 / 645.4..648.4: -0.01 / 17.6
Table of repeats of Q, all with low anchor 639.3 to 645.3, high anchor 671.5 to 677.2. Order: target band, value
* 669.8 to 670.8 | 0.01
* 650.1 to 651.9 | 0.01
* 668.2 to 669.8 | 0.00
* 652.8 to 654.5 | -0.01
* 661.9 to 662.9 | -0.03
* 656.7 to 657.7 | 0.05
